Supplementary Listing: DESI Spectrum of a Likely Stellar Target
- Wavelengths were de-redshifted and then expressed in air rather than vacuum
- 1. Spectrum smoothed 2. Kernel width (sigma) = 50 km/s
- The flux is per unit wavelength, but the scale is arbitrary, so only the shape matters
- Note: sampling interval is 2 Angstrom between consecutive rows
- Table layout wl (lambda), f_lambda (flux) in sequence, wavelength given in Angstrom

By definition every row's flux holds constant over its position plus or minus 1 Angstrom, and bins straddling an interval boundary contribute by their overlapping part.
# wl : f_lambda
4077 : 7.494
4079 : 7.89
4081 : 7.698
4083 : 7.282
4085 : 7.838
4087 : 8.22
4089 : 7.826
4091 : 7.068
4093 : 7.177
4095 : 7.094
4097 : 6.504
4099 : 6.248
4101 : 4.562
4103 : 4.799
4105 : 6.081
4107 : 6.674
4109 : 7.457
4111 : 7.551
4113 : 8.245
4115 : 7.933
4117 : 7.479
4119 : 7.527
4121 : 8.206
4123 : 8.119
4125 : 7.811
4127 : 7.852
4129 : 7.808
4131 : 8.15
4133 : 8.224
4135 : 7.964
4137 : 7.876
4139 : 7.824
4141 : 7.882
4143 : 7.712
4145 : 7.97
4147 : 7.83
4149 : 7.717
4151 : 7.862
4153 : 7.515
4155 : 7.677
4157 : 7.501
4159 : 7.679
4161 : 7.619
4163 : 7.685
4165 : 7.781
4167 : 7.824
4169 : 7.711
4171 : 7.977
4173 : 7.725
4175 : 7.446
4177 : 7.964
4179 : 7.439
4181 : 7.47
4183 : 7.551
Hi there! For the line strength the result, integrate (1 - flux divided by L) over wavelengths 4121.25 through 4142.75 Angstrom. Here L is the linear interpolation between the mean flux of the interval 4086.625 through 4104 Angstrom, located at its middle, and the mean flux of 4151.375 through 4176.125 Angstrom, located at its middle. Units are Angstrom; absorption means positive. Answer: -2.39 Angstrom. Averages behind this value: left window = 6.55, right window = 7.68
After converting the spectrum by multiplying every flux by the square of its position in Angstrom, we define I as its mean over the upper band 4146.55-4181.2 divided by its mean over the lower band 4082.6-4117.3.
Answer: 1.14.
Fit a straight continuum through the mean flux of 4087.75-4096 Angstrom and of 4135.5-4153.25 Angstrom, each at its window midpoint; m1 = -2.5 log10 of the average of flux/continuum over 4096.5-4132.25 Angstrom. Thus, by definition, 0.05 mag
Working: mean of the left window 7.32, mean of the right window 7.82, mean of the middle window 7.18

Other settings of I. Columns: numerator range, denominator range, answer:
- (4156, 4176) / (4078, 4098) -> 1.07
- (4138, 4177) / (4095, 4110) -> 1.30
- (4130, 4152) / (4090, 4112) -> 1.25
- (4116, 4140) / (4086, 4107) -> 1.22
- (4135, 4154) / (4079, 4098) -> 1.08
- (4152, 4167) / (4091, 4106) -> 1.28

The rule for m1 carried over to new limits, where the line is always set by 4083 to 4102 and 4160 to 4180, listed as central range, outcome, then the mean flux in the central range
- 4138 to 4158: -0.04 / 7.75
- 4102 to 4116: 0.03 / 6.96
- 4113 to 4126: -0.09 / 7.88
